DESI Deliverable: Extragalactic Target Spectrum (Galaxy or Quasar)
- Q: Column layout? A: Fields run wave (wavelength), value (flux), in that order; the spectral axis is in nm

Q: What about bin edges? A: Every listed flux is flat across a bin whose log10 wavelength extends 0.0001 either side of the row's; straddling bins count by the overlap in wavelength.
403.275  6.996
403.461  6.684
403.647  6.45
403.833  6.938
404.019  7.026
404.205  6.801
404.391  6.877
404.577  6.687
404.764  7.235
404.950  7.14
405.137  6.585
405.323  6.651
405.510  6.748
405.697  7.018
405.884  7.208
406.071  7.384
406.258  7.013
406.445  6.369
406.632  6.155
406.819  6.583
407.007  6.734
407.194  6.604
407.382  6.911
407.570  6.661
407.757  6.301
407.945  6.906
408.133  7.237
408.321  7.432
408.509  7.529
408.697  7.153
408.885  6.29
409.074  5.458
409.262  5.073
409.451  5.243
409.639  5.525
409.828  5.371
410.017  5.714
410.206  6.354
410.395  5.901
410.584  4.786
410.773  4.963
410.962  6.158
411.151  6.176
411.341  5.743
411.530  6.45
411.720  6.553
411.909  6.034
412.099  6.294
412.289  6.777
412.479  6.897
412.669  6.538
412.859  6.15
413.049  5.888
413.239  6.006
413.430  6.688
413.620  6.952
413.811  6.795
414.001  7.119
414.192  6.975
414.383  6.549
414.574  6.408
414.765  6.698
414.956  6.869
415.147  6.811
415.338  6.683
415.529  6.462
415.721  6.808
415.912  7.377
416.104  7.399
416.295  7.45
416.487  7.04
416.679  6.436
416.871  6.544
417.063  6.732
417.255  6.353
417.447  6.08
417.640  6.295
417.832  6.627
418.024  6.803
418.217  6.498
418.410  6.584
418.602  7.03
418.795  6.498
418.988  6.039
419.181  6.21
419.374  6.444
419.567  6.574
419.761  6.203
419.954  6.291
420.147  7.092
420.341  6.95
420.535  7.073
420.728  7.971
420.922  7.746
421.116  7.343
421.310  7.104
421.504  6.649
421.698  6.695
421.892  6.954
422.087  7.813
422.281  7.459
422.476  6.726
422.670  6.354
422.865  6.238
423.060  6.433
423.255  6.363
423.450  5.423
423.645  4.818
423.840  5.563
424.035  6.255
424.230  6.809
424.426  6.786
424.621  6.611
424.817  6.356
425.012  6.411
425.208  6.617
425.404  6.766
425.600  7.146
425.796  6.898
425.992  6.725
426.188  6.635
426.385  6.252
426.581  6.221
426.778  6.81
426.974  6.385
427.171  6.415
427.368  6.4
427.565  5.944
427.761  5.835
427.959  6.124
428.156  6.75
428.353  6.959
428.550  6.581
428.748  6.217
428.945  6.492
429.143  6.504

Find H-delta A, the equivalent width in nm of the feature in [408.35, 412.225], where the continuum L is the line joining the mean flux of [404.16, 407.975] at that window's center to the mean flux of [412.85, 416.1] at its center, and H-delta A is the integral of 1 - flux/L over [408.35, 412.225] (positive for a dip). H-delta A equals 0.44 nm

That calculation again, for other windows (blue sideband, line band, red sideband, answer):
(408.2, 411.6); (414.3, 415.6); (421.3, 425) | -0.102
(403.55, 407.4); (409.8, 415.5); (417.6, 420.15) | 0.273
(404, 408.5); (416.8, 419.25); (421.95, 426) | 0.050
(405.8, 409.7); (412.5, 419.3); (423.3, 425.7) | -0.216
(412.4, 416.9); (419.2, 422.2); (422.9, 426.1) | -0.214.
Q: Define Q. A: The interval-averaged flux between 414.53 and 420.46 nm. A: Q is 6.66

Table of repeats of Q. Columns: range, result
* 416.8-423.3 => 6.73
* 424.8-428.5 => 6.51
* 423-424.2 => 5.85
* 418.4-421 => 6.77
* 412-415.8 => 6.62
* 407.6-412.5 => 6.16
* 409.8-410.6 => 5.73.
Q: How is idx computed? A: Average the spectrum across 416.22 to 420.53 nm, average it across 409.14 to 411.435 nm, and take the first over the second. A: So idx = 1.18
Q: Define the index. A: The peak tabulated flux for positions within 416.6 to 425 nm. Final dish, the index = 7.971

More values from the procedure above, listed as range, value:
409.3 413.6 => 6.897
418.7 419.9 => 6.574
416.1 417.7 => 7.45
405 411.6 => 7.529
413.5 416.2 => 7.399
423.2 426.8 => 7.146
